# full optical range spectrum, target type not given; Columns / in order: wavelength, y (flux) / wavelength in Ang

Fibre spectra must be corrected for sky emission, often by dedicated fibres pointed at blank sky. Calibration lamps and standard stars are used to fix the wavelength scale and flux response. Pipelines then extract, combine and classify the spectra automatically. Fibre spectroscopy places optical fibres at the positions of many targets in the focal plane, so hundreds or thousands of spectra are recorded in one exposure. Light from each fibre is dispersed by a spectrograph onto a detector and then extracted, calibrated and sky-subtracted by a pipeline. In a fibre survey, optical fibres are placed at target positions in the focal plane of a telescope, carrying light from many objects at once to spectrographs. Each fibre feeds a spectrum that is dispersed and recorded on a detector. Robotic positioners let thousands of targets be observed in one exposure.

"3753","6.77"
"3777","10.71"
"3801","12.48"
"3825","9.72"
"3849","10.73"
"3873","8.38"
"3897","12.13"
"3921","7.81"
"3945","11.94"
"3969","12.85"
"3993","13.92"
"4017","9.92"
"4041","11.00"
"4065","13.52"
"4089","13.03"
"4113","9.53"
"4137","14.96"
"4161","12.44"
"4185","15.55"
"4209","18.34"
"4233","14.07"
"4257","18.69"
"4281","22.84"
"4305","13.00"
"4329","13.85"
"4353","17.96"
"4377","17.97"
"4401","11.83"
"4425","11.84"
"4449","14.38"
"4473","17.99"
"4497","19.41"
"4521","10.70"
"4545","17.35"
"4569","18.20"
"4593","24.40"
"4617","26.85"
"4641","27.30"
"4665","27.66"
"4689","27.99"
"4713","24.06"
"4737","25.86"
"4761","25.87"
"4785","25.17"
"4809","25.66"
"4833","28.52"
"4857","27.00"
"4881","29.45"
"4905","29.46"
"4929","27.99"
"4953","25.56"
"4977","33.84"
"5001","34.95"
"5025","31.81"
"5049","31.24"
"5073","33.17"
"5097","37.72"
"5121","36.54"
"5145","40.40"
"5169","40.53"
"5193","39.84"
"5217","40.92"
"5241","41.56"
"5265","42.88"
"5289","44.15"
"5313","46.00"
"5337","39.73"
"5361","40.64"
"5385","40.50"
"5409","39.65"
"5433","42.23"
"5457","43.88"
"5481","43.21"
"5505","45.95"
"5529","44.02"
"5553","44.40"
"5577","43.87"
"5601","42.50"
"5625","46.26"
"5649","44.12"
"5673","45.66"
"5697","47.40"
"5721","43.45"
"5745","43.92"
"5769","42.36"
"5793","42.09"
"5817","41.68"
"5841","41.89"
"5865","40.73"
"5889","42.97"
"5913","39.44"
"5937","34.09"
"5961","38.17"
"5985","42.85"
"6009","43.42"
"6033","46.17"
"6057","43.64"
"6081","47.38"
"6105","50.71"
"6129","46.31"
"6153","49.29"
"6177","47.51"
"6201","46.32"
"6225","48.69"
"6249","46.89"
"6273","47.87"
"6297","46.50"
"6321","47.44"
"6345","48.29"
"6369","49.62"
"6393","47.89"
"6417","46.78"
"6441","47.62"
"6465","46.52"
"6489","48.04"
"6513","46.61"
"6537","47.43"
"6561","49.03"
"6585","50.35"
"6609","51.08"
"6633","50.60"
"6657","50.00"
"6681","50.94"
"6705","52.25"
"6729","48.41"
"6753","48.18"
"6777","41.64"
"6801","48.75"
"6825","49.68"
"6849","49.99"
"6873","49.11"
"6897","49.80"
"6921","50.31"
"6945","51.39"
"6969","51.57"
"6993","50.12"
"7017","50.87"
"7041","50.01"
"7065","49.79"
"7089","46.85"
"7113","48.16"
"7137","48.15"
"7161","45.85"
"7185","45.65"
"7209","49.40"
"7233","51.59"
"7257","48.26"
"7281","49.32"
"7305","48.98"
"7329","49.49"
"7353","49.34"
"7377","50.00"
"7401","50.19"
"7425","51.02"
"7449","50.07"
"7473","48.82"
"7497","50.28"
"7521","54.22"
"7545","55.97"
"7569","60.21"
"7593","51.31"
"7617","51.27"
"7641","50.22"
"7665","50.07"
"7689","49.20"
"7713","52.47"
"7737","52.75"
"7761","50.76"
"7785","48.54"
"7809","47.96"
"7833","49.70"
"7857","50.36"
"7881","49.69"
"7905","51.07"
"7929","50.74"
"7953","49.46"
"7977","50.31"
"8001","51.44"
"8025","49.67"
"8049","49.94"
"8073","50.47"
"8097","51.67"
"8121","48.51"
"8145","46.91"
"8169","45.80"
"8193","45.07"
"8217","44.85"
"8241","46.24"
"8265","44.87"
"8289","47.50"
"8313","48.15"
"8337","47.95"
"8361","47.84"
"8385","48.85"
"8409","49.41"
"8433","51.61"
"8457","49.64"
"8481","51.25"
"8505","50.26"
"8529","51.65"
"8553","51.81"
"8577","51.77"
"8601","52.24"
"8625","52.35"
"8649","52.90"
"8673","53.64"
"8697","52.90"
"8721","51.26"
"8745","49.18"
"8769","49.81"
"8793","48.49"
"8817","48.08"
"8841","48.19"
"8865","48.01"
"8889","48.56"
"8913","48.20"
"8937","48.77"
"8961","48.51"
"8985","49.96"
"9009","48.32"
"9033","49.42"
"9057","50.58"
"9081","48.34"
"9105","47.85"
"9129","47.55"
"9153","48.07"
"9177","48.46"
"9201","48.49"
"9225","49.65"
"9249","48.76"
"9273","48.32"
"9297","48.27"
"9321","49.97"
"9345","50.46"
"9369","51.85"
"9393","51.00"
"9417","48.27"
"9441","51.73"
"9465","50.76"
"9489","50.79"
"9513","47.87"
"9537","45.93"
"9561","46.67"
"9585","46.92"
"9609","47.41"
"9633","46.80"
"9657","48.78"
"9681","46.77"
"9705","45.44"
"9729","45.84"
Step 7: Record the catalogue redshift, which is 0.15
